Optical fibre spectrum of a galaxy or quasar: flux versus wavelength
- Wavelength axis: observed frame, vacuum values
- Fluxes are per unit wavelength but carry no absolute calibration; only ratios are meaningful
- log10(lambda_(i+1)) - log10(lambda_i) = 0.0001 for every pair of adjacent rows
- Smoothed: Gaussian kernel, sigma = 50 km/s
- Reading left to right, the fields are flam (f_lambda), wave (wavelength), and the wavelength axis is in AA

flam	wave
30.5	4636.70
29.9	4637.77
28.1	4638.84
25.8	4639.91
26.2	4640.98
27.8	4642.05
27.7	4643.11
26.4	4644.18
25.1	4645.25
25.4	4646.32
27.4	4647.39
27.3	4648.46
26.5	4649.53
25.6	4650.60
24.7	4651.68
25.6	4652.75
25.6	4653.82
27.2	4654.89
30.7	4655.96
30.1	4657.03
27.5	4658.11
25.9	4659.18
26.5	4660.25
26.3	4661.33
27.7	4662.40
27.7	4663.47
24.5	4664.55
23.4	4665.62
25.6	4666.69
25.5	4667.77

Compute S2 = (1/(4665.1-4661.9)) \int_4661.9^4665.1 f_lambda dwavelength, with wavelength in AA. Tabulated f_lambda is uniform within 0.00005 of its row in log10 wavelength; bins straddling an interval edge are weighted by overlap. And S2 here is 26.6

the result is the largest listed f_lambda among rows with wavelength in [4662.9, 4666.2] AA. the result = 27.7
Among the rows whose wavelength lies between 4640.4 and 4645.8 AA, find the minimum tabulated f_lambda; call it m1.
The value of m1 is 25.1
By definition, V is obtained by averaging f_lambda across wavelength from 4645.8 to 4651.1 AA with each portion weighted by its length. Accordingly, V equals 26.5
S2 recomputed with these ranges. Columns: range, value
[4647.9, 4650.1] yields 26.9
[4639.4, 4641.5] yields 26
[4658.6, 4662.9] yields 26.6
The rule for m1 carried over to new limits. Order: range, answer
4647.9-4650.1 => 26.5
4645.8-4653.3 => 24.7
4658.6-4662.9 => 25.9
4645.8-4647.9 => 25.4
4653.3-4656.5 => 25.6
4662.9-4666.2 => 23.4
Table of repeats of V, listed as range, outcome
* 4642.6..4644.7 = 27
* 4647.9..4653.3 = 25.9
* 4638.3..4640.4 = 26.9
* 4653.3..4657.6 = 28.4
